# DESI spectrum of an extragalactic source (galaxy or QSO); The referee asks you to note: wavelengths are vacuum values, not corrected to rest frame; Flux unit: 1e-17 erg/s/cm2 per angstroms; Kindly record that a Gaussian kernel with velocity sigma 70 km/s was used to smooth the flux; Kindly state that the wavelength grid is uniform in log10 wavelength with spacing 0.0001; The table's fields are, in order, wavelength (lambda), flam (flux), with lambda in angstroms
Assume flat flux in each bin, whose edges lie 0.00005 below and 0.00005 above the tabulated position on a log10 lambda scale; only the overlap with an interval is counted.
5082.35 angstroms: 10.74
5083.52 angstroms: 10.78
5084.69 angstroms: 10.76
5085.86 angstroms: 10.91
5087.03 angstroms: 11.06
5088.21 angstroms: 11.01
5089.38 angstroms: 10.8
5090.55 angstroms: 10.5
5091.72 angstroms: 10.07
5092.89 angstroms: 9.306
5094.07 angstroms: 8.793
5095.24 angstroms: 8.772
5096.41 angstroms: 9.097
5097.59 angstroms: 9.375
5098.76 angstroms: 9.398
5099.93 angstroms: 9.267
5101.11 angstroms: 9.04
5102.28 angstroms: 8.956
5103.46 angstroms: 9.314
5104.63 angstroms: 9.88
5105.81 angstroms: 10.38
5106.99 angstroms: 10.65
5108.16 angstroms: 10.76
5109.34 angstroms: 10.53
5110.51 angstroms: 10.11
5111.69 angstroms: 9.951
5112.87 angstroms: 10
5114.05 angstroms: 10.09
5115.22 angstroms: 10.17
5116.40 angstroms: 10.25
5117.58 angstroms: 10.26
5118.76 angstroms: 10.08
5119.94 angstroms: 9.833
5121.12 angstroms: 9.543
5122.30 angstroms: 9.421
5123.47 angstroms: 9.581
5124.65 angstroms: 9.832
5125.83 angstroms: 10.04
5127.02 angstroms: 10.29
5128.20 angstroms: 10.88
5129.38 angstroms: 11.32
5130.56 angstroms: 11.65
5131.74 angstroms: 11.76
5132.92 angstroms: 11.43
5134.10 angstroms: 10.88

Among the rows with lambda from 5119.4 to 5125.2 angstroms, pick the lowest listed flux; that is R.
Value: 9.421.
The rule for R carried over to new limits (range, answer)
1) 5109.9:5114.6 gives 9.951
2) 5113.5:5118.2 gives 10.09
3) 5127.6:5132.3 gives 10.88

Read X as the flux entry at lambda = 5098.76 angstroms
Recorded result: 9.398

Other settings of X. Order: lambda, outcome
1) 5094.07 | 8.793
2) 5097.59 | 9.375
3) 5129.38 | 11.32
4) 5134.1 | 10.88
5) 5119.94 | 9.833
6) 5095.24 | 8.772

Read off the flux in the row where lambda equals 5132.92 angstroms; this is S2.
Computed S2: 11.43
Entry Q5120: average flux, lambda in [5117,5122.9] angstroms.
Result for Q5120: 9.83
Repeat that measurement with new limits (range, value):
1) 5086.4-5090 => 10.9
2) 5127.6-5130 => 11.1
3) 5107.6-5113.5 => 10.3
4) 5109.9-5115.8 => 10.1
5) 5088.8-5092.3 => 10.5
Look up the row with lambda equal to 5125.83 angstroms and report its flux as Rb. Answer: 10.04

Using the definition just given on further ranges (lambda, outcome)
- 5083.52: 10.78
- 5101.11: 9.04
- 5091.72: 10.07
